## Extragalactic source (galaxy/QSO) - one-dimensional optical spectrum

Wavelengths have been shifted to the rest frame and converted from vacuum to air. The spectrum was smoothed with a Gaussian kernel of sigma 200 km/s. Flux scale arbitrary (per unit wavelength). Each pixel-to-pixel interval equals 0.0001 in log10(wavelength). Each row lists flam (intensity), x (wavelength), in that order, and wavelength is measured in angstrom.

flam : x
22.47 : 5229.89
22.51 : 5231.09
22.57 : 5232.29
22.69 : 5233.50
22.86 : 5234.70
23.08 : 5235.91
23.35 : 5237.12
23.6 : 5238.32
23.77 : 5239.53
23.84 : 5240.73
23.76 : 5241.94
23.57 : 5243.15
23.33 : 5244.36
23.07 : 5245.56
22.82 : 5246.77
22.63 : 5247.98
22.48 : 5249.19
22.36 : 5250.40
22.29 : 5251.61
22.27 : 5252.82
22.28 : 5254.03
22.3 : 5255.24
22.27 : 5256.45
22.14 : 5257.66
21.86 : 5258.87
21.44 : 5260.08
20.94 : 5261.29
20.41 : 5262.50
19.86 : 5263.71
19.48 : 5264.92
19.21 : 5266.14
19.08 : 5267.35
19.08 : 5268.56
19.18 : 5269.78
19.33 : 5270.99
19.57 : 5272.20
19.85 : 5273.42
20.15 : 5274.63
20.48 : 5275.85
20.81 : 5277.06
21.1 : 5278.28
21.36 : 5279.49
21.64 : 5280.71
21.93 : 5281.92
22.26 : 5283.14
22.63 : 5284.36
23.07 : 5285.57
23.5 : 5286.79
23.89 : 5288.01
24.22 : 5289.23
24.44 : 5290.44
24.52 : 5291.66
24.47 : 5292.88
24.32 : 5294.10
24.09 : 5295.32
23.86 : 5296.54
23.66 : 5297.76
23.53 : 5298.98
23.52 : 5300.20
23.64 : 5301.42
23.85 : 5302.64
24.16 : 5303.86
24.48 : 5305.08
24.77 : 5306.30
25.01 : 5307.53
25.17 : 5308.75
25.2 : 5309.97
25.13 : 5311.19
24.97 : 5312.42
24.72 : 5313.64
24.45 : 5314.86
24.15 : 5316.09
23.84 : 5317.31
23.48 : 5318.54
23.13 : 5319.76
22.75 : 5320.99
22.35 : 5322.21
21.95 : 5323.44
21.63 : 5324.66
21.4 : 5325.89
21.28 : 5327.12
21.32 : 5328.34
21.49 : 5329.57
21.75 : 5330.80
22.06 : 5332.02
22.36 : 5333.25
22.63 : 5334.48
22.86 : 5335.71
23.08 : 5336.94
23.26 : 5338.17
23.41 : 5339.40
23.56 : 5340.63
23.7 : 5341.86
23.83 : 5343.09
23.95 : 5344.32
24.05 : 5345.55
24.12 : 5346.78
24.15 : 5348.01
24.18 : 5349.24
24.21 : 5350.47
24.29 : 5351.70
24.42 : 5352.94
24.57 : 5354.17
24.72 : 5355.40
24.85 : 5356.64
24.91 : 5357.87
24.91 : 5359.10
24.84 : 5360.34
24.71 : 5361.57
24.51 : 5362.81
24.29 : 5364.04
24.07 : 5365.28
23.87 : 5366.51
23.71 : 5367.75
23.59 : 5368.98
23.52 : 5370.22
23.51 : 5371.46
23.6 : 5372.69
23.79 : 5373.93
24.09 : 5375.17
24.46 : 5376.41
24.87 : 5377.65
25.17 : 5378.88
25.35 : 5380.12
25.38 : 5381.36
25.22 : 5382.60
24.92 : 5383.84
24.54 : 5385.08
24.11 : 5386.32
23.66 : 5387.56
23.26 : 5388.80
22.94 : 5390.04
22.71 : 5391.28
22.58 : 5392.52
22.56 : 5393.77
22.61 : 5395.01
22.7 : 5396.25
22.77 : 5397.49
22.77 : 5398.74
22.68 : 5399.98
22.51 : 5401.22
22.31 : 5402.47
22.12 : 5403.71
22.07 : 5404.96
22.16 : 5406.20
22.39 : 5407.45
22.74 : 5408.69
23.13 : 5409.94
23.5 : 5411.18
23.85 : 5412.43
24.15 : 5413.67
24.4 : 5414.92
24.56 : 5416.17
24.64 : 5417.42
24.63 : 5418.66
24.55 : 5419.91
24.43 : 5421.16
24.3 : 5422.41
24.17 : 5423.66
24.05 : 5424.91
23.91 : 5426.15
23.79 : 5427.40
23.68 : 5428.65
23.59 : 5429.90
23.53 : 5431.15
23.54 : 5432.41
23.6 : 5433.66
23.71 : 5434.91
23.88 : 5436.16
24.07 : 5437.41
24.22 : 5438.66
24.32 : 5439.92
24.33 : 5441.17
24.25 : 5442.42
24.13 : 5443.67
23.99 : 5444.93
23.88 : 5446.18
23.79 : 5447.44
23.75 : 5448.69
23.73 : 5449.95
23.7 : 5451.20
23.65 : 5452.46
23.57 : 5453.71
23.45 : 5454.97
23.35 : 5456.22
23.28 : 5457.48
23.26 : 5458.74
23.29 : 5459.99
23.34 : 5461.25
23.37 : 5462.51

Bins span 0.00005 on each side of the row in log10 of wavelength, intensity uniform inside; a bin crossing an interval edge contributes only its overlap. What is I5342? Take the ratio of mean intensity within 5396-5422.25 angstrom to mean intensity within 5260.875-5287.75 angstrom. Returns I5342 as 1.1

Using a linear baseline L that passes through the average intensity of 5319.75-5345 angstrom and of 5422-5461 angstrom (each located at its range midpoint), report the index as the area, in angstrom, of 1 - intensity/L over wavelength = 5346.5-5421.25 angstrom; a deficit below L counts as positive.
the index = -2.3 angstrom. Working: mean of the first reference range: 22.5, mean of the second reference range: 23.8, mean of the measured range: 23.8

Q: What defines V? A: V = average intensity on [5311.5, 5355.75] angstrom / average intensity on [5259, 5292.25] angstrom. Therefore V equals 1.10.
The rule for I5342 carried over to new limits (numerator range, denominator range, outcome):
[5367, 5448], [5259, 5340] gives 1.05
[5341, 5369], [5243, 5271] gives 1.13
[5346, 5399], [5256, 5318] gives 1.07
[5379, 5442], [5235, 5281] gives 1.10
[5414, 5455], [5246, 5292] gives 1.11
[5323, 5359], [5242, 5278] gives 1.10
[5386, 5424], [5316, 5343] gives 1.03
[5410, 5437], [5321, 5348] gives 1.06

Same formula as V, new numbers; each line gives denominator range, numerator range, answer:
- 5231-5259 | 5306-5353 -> 1.03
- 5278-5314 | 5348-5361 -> 1.03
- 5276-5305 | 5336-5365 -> 1.04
